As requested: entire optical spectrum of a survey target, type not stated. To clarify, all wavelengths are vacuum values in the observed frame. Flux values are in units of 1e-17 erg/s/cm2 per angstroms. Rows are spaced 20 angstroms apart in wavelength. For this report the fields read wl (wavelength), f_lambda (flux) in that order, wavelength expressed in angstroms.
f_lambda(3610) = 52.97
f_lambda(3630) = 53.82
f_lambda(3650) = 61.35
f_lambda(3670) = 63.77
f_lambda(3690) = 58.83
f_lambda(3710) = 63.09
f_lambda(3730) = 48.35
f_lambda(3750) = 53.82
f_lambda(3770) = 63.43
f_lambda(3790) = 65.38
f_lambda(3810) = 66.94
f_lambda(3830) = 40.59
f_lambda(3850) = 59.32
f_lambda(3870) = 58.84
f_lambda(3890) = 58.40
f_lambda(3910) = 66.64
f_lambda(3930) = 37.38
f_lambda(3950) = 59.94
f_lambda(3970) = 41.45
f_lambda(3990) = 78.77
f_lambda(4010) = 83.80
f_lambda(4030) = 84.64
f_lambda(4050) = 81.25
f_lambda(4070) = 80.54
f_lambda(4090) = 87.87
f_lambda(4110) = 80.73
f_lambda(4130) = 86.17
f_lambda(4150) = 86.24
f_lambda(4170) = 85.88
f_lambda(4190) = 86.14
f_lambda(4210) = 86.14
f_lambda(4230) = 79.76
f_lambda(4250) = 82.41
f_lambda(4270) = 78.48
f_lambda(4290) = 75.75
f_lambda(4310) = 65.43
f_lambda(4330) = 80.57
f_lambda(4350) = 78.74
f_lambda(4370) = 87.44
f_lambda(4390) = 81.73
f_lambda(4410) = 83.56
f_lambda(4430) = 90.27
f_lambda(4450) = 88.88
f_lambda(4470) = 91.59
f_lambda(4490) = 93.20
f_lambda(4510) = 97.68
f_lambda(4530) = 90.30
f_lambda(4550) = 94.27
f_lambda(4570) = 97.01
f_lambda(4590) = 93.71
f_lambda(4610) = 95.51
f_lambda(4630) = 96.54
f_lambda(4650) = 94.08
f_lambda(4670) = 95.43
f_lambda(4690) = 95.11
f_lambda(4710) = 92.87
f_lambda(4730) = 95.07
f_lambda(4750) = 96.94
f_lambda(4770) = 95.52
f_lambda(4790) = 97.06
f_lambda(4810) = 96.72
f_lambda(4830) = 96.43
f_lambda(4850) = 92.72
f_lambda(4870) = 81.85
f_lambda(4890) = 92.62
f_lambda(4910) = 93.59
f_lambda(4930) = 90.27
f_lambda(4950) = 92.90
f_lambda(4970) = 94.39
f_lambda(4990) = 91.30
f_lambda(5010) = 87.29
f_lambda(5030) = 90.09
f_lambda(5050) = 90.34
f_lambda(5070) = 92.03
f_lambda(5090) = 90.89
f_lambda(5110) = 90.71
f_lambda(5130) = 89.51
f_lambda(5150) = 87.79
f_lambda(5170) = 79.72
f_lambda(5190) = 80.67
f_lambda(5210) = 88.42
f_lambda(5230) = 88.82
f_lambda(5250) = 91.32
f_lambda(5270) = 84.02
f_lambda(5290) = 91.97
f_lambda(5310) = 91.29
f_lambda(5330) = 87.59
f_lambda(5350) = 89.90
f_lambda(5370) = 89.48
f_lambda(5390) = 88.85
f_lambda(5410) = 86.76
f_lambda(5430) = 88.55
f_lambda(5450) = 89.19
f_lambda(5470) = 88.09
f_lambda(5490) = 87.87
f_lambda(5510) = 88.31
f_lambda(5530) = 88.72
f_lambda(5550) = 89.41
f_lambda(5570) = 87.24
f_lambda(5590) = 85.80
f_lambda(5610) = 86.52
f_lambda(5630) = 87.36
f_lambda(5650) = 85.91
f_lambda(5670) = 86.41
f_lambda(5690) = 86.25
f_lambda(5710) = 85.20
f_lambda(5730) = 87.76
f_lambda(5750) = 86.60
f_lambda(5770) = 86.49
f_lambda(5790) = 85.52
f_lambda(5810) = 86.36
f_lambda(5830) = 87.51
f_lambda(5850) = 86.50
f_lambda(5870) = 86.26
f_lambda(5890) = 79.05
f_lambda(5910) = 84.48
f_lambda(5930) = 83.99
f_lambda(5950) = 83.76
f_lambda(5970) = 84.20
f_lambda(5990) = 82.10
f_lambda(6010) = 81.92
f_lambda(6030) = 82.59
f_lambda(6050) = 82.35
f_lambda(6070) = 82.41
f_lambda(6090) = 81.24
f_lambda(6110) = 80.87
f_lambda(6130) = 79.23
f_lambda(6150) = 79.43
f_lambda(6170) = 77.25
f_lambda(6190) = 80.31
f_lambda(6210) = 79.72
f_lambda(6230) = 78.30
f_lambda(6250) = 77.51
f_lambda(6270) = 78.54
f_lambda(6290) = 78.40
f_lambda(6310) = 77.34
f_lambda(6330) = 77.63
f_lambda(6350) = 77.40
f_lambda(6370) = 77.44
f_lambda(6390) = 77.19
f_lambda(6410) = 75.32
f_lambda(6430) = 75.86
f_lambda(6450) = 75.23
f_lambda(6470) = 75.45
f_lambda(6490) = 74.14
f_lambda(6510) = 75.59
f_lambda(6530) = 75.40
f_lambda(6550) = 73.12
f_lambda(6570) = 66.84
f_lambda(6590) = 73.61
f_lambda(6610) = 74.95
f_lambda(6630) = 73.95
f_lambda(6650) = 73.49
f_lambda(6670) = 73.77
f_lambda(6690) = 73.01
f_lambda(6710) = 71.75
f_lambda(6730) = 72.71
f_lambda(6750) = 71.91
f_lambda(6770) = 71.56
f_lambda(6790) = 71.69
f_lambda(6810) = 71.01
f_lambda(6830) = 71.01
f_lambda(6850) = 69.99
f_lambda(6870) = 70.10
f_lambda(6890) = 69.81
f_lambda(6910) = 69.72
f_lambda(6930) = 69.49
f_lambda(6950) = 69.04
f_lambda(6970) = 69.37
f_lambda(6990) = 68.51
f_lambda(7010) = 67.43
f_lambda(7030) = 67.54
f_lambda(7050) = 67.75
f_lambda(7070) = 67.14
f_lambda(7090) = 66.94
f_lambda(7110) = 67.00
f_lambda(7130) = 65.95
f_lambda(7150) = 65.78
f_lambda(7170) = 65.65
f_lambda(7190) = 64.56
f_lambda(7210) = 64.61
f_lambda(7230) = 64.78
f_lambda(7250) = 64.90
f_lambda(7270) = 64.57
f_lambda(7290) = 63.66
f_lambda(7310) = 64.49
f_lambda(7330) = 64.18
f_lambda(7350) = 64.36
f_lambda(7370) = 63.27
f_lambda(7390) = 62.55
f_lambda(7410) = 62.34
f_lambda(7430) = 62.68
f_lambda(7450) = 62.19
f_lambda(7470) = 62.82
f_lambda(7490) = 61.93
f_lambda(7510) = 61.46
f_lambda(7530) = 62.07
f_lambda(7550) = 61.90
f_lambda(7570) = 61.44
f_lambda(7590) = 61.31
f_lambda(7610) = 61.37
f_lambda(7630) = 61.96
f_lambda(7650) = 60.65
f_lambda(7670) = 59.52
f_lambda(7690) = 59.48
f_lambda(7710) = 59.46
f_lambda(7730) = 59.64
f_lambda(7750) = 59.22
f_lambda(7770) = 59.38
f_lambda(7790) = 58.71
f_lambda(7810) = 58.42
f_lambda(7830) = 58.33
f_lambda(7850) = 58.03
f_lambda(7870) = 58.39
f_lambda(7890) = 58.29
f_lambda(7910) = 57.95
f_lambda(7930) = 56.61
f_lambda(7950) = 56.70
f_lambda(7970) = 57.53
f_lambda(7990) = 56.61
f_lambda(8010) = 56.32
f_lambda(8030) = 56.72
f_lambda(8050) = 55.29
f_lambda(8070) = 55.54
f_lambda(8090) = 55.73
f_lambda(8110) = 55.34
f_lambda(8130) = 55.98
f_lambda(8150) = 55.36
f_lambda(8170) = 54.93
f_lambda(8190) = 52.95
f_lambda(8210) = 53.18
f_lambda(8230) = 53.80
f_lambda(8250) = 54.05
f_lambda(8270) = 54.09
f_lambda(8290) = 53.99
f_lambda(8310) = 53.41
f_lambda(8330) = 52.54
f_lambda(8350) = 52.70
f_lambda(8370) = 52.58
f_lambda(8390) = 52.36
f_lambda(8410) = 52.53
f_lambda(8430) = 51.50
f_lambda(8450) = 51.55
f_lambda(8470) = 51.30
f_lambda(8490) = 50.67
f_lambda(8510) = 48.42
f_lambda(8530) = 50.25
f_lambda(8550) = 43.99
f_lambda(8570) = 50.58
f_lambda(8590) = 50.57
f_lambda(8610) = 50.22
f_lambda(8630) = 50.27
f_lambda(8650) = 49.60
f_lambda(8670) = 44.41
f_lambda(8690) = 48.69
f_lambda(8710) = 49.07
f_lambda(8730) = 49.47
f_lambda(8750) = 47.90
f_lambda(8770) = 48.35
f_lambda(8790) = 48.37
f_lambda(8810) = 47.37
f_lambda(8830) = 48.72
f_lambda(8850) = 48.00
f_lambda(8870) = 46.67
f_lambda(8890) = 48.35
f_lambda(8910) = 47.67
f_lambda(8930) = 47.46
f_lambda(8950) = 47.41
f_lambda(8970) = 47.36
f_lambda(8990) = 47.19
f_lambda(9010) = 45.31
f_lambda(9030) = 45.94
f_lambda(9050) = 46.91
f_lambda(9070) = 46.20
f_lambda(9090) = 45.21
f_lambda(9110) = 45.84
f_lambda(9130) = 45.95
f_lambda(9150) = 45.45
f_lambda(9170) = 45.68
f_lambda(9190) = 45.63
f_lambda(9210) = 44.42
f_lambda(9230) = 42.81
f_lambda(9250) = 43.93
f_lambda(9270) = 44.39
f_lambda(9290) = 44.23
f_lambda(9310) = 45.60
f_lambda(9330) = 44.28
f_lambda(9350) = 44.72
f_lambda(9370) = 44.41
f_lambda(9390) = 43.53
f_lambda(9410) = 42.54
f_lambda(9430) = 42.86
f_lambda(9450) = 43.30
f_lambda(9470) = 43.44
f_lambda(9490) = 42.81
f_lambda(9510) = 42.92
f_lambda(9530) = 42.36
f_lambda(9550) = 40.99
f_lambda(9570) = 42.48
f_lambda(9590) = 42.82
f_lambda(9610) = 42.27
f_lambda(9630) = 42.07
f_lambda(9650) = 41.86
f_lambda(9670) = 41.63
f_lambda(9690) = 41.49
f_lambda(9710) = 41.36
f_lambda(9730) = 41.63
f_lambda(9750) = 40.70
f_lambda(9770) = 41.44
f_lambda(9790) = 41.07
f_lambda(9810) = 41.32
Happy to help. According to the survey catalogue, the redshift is 0.000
